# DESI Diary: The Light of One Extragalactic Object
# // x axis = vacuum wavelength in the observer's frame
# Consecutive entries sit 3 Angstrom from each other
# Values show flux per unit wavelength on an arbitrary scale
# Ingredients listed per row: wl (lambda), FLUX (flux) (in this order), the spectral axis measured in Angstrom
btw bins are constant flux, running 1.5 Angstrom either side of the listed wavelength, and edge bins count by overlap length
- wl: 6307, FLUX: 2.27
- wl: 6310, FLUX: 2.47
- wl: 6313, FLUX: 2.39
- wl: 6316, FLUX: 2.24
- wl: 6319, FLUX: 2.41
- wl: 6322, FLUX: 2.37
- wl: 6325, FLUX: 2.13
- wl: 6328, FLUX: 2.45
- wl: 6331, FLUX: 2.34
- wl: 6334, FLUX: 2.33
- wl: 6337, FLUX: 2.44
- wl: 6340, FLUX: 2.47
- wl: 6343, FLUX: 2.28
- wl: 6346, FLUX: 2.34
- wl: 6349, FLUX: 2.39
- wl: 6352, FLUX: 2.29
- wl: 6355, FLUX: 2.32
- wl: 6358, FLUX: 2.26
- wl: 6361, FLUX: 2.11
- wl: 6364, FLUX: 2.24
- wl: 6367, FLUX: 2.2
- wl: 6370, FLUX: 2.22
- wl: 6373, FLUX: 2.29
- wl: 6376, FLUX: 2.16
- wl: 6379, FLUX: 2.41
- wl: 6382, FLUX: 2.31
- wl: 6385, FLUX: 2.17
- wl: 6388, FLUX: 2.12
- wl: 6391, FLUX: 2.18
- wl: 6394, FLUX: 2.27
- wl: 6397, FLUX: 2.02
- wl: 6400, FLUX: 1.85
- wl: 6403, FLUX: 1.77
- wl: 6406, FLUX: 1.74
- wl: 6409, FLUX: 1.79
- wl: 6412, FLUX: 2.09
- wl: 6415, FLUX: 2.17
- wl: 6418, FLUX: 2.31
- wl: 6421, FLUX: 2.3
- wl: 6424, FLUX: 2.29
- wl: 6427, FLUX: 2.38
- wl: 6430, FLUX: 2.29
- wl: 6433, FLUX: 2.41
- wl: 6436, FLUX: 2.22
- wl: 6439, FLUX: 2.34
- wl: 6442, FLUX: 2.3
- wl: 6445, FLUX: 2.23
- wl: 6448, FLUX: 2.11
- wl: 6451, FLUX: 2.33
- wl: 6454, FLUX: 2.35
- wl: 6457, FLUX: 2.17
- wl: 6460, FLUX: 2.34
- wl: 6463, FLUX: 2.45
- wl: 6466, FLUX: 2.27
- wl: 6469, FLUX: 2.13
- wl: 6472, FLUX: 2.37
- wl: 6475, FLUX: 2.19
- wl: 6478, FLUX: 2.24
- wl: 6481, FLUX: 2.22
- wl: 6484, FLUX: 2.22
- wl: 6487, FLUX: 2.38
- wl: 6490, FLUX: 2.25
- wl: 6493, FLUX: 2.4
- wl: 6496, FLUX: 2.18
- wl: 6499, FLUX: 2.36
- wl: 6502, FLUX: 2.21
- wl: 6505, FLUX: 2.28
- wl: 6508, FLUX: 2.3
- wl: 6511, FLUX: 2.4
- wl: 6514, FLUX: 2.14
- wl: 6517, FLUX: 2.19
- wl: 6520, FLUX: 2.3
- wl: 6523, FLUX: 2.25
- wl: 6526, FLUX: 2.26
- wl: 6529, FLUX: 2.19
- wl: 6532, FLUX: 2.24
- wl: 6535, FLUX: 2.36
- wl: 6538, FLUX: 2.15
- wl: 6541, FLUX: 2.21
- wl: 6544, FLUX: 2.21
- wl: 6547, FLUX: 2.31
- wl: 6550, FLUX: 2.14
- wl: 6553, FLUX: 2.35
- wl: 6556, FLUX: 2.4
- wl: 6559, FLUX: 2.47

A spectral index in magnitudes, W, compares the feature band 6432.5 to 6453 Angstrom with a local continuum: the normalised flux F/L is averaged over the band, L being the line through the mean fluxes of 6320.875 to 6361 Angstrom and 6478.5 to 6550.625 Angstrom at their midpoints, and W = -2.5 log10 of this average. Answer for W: 0.01 mag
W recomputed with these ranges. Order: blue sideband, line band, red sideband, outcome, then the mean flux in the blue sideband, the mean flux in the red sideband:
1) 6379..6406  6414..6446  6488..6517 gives -0.07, 2.08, 2.28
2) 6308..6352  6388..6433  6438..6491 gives 0.09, 2.36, 2.27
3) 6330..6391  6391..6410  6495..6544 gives 0.18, 2.28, 2.25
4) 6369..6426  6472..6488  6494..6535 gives -0.02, 2.13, 2.26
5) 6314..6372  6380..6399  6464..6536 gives 0.06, 2.31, 2.26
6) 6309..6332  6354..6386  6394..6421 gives -0.05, 2.35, 2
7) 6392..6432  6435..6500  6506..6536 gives -0.04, 2.1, 2.26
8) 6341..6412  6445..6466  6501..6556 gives -0.04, 2.16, 2.25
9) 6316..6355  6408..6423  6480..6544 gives 0.08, 2.35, 2.26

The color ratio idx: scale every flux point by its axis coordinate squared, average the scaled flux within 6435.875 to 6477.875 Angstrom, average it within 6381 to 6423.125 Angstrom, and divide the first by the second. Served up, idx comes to 1.11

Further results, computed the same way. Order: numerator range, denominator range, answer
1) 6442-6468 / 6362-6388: 1.04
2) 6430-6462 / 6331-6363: 1.01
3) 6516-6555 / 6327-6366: 1.02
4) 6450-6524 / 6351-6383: 1.05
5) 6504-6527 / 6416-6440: 1.01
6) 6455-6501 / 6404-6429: 1.09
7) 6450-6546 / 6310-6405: 1.05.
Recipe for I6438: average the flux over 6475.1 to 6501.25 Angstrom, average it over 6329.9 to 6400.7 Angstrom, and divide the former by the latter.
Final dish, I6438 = 1.01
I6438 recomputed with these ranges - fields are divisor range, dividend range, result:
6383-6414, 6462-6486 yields 1.13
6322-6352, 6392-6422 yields 0.86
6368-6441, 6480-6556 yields 1.04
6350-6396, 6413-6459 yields 1.02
